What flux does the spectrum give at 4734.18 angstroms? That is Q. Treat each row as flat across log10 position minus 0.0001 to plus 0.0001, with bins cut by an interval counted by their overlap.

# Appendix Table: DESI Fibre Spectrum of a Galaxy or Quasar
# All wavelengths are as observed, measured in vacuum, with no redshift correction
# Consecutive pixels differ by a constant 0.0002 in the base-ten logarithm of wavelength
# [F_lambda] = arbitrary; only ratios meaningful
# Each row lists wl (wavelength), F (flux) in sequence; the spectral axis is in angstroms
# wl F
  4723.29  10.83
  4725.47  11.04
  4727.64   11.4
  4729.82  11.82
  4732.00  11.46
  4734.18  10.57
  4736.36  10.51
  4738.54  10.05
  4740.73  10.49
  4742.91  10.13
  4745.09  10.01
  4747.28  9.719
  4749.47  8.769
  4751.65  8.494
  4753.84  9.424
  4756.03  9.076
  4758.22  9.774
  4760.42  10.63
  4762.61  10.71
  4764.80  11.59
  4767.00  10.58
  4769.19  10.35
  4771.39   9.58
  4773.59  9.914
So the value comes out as 10.57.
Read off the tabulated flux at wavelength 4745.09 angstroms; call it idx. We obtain 10.01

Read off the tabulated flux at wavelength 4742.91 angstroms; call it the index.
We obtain 10.13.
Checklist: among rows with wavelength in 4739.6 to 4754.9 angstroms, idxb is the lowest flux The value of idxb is 8.494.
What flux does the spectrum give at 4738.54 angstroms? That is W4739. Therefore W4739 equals 10.05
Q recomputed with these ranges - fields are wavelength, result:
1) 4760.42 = 10.63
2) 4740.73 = 10.49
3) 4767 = 10.58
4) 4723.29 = 10.83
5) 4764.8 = 11.59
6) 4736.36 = 10.51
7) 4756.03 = 9.076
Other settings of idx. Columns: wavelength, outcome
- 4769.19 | 10.35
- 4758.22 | 9.774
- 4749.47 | 8.769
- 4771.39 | 9.58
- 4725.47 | 11.04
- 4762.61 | 10.71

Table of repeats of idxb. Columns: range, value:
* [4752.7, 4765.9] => 9.076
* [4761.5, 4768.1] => 10.58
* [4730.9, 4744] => 10.05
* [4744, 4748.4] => 9.719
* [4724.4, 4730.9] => 11.04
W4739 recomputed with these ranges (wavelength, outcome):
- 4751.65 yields 8.494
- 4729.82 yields 11.82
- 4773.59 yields 9.914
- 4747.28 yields 9.719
